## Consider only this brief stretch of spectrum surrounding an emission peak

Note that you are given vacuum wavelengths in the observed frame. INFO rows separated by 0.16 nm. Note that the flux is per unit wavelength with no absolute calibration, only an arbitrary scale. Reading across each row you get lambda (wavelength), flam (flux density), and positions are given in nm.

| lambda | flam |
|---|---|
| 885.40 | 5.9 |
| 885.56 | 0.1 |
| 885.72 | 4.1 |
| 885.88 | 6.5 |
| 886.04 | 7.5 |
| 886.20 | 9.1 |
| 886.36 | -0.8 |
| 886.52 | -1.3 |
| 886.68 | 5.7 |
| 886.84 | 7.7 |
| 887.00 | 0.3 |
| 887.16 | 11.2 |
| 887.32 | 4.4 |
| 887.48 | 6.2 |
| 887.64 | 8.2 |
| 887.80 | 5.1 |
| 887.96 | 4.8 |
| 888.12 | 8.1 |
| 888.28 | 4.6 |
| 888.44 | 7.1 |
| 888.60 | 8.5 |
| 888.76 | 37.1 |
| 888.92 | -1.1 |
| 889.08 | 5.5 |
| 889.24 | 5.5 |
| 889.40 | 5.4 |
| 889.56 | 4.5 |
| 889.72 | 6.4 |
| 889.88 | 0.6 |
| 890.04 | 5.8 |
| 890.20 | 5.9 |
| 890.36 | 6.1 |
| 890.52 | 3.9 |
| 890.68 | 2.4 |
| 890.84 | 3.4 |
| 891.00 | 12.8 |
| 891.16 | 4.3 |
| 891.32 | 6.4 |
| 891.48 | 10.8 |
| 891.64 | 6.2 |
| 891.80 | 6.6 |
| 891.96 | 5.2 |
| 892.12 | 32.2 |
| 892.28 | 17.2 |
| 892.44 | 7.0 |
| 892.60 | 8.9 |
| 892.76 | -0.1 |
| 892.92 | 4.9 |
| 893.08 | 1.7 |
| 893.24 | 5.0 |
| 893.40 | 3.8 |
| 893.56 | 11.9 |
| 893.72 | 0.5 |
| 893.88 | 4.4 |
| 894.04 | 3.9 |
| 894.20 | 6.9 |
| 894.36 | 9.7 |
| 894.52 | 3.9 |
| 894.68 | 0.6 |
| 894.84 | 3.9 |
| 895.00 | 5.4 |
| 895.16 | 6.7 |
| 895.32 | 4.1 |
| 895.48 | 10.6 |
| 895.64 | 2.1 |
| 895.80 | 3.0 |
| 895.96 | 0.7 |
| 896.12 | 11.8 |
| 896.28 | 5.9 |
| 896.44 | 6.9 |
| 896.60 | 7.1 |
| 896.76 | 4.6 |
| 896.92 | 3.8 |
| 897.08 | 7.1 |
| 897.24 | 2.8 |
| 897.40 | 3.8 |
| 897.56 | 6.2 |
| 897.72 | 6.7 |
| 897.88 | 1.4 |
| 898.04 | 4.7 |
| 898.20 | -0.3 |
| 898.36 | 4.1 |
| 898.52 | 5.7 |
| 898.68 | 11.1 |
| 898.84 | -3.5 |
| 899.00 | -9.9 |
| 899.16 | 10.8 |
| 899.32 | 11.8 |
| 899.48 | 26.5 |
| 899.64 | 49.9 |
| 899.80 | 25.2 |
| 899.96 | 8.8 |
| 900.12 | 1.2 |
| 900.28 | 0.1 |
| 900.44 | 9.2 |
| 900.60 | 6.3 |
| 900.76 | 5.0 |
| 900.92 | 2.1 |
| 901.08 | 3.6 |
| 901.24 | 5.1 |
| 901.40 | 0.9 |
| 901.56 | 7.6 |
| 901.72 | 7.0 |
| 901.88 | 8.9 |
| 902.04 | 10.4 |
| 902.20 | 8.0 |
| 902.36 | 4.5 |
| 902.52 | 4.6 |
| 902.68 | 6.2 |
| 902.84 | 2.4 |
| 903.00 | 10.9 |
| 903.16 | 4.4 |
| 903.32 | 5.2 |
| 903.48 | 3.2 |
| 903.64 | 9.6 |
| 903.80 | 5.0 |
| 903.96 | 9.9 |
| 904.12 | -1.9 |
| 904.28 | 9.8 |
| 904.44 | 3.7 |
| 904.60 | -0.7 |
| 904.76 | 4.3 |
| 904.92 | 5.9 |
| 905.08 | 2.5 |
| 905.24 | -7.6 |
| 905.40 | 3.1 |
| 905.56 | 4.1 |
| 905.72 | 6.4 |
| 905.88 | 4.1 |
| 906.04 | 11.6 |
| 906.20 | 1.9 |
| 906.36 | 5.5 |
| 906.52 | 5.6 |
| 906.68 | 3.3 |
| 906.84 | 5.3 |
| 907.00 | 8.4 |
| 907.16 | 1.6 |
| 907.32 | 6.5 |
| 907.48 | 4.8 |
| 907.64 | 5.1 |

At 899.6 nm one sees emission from Hbeta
